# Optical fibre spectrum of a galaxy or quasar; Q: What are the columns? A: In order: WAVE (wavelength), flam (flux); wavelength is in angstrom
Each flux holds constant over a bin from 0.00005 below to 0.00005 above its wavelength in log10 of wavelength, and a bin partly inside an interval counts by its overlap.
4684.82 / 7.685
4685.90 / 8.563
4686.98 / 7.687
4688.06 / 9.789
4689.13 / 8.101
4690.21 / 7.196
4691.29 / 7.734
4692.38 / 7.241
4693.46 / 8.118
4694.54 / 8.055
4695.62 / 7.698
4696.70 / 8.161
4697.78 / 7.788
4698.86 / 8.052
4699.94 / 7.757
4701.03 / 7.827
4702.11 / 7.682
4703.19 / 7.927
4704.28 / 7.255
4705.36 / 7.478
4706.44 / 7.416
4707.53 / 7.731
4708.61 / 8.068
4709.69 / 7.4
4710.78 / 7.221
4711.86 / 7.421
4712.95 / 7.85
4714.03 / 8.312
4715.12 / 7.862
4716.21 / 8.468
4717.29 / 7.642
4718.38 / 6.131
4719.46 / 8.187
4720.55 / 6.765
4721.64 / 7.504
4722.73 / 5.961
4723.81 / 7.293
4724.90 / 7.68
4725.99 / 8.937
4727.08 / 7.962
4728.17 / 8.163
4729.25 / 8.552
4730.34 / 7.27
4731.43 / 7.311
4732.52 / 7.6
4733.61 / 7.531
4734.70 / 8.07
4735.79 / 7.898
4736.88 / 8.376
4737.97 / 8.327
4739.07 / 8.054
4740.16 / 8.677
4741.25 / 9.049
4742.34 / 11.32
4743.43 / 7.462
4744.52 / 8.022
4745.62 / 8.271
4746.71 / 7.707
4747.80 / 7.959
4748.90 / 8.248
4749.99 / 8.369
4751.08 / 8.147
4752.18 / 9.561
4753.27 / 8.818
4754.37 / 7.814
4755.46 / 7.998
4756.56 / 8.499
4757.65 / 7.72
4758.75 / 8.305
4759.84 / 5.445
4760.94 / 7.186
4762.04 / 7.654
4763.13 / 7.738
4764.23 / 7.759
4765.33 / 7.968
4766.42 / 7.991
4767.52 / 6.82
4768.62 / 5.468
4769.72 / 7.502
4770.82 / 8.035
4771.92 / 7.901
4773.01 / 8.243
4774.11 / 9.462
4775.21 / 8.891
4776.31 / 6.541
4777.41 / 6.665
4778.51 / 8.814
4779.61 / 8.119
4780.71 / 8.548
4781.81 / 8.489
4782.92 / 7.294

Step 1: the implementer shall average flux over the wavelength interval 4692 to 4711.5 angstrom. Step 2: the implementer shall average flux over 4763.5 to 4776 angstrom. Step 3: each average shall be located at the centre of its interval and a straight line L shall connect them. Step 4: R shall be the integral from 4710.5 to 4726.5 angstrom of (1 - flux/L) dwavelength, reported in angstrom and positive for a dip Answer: 0.4 angstrom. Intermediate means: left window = 7.72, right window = 7.8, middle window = 7.55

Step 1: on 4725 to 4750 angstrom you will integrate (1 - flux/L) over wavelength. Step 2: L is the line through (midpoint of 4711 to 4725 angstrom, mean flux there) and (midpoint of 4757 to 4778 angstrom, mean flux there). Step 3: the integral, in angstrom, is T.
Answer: -2.39 angstrom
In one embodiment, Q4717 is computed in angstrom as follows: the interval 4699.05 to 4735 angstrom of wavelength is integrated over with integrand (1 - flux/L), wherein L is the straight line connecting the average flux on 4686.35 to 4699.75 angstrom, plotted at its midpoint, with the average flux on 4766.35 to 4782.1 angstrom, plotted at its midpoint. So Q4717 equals 1.27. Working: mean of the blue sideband 7.97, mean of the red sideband 7.82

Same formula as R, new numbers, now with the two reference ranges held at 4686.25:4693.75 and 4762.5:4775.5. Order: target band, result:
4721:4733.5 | 0.4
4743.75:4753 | -0.5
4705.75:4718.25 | 0.4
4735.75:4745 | -0.9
